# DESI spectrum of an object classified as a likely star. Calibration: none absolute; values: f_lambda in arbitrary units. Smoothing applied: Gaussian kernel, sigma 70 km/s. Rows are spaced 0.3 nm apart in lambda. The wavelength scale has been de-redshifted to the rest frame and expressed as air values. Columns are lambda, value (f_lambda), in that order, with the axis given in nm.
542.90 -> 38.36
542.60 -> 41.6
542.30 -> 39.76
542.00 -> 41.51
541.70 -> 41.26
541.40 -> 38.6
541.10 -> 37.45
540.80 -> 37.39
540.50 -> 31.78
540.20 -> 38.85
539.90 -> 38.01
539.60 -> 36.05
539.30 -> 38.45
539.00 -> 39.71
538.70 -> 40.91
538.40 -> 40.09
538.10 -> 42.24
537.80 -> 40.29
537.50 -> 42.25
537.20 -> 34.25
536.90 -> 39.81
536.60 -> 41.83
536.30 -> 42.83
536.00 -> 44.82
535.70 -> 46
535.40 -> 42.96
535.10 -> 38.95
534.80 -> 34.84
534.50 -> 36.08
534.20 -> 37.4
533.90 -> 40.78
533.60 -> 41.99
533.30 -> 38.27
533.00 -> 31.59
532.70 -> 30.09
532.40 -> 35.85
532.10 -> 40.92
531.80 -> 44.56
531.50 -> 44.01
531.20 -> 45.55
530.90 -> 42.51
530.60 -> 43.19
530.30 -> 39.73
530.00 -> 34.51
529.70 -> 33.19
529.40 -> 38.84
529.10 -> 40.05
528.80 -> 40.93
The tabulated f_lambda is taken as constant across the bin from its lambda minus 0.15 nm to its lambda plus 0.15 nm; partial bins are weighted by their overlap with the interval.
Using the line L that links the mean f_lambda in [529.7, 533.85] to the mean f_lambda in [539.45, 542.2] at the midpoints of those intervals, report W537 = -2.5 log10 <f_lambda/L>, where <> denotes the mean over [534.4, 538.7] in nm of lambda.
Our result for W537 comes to -0.06 mag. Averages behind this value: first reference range 39.3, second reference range 37.9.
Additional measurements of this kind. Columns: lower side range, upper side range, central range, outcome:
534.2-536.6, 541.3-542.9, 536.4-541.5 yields 0.050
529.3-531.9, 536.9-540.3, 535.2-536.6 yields -0.105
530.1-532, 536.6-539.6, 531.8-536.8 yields 0.058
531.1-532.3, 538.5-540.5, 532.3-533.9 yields 0.176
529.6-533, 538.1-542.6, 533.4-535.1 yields 0.022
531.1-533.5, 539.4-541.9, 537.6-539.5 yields -0.066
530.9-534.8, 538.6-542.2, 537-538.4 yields -0.035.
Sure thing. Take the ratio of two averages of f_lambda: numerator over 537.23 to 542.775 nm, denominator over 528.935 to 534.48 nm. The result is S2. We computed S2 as 1.00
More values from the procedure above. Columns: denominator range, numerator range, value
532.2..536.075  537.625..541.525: 1.00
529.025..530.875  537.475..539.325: 1.06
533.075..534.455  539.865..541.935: 0.97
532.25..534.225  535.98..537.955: 1.11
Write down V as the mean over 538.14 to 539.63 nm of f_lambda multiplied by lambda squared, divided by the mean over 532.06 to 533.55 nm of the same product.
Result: 1.1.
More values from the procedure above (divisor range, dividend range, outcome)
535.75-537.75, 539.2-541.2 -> 0.91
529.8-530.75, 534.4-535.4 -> 0.99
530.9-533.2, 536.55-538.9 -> 1.05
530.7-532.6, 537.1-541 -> 0.94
